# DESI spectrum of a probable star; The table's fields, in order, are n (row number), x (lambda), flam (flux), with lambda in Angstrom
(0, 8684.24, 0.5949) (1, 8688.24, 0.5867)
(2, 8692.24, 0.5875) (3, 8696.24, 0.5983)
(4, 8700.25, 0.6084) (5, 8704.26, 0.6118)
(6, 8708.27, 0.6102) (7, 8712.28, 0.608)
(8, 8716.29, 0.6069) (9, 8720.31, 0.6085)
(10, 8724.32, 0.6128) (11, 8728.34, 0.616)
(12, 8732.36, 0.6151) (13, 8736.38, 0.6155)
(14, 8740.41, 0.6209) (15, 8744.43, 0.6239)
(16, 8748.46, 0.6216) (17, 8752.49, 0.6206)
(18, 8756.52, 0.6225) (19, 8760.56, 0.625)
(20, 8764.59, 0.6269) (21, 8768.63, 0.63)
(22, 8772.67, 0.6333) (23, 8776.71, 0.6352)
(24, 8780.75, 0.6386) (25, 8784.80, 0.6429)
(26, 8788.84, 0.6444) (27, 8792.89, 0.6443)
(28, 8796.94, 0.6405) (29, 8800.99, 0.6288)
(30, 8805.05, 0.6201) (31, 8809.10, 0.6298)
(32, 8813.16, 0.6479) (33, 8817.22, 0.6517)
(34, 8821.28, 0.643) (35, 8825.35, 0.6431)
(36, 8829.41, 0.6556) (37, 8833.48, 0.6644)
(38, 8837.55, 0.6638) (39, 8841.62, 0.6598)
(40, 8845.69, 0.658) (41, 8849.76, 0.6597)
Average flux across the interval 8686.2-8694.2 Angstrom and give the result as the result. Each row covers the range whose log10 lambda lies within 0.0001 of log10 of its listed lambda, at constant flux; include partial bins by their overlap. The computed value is 0.587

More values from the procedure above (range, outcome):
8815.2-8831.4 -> 0.648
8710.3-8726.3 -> 0.609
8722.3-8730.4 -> 0.615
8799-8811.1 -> 0.626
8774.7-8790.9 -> 0.64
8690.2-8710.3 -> 0.603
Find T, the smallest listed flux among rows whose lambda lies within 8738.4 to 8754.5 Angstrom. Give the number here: 0.6206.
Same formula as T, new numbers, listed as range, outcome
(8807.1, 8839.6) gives 0.6298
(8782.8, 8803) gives 0.6288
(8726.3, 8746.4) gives 0.6151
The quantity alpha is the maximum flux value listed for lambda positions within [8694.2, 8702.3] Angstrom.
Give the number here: 0.6084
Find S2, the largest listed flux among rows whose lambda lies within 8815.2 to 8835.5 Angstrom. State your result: 0.6644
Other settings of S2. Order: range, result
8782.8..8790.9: 0.6444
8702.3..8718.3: 0.6118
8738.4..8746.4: 0.6239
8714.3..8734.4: 0.616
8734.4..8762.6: 0.625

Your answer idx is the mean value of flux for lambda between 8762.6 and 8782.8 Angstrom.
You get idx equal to 0.633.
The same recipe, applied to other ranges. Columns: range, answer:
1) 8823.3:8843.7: 0.657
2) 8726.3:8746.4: 0.618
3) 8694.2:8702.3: 0.603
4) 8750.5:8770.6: 0.625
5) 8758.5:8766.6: 0.626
